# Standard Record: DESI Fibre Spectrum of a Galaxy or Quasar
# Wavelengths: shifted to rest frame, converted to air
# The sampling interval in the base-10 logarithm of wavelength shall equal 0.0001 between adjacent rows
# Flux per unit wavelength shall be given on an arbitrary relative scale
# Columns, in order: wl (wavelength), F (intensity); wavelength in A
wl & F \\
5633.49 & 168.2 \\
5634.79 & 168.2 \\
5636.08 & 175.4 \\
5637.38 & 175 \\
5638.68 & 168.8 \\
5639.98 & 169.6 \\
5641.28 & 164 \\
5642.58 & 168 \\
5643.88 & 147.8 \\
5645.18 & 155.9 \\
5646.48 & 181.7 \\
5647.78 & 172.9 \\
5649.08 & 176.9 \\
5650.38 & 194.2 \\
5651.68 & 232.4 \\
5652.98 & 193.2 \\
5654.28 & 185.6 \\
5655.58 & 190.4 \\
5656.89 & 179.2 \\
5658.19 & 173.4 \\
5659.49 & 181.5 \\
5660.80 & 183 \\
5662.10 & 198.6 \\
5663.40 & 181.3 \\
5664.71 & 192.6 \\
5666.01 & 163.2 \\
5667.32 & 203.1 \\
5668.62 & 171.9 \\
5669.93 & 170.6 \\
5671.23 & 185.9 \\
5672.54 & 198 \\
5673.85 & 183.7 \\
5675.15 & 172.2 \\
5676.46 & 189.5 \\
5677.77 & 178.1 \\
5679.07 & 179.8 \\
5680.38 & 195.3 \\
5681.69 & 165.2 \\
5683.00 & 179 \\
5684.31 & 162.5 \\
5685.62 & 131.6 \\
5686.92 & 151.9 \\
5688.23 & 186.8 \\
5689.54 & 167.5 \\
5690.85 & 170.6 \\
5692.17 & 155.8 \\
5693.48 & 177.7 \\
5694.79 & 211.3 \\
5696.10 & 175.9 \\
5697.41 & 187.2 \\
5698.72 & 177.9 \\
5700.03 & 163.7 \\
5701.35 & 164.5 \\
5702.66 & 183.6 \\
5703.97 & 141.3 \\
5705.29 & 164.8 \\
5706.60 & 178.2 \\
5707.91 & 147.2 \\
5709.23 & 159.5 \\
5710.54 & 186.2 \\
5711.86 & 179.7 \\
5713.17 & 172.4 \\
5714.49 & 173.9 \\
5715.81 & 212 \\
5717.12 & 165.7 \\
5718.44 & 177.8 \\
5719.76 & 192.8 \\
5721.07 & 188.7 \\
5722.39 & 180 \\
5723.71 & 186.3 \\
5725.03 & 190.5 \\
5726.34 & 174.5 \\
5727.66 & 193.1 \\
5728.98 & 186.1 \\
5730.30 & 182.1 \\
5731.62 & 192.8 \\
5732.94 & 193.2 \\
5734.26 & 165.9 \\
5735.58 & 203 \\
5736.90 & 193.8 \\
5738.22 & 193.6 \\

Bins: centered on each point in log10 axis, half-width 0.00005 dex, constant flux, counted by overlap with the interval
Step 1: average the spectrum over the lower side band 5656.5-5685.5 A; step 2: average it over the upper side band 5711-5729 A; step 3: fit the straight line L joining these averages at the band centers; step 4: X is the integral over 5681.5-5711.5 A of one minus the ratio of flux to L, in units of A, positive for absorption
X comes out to 2.1 A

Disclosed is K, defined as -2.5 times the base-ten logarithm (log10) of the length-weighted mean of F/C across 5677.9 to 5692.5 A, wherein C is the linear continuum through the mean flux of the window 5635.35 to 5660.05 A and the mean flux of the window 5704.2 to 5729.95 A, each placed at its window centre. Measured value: 0.06 mag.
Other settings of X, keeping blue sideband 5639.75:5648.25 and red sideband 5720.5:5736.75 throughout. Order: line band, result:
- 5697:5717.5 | 1.0 A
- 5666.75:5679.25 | -0.8 A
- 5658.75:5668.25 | -0.9 A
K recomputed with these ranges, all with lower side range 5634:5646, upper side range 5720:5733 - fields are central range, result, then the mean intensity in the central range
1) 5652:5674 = -0.08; 185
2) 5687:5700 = 0.01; 177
